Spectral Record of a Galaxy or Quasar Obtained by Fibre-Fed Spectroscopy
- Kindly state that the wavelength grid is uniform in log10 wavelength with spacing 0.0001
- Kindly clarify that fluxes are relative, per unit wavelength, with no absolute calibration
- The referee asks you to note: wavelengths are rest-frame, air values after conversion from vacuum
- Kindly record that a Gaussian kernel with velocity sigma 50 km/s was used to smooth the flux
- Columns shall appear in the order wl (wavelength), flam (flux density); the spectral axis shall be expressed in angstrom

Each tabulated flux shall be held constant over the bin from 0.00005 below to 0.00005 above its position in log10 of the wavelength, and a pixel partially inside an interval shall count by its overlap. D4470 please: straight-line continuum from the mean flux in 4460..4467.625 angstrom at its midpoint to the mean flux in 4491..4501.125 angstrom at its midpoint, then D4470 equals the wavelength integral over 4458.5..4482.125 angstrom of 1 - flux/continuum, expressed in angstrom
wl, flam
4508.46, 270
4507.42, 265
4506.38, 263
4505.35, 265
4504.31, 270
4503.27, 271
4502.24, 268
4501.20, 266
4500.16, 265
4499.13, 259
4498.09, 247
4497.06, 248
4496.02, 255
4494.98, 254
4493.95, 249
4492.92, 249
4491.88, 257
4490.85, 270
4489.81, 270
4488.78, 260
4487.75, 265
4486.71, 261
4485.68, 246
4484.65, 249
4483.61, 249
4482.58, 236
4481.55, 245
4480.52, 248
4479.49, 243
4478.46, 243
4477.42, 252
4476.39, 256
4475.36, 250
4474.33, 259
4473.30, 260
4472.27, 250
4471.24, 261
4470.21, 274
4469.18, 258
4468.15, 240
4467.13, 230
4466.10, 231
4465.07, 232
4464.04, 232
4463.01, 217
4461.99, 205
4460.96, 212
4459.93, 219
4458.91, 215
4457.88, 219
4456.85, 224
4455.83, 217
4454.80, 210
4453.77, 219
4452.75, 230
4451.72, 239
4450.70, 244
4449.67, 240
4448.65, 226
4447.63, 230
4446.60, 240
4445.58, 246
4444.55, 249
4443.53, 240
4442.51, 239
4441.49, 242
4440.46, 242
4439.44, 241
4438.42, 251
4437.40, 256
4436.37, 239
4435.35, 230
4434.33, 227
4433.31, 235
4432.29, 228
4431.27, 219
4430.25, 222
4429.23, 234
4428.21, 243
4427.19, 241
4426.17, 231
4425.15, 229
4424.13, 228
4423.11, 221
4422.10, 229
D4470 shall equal -1.2 angstrom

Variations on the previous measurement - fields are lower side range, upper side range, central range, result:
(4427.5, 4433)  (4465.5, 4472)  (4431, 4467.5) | 1.2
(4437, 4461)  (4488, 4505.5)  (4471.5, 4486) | 0.0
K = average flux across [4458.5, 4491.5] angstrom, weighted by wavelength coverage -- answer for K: 245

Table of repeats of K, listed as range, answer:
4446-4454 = 234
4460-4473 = 237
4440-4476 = 236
